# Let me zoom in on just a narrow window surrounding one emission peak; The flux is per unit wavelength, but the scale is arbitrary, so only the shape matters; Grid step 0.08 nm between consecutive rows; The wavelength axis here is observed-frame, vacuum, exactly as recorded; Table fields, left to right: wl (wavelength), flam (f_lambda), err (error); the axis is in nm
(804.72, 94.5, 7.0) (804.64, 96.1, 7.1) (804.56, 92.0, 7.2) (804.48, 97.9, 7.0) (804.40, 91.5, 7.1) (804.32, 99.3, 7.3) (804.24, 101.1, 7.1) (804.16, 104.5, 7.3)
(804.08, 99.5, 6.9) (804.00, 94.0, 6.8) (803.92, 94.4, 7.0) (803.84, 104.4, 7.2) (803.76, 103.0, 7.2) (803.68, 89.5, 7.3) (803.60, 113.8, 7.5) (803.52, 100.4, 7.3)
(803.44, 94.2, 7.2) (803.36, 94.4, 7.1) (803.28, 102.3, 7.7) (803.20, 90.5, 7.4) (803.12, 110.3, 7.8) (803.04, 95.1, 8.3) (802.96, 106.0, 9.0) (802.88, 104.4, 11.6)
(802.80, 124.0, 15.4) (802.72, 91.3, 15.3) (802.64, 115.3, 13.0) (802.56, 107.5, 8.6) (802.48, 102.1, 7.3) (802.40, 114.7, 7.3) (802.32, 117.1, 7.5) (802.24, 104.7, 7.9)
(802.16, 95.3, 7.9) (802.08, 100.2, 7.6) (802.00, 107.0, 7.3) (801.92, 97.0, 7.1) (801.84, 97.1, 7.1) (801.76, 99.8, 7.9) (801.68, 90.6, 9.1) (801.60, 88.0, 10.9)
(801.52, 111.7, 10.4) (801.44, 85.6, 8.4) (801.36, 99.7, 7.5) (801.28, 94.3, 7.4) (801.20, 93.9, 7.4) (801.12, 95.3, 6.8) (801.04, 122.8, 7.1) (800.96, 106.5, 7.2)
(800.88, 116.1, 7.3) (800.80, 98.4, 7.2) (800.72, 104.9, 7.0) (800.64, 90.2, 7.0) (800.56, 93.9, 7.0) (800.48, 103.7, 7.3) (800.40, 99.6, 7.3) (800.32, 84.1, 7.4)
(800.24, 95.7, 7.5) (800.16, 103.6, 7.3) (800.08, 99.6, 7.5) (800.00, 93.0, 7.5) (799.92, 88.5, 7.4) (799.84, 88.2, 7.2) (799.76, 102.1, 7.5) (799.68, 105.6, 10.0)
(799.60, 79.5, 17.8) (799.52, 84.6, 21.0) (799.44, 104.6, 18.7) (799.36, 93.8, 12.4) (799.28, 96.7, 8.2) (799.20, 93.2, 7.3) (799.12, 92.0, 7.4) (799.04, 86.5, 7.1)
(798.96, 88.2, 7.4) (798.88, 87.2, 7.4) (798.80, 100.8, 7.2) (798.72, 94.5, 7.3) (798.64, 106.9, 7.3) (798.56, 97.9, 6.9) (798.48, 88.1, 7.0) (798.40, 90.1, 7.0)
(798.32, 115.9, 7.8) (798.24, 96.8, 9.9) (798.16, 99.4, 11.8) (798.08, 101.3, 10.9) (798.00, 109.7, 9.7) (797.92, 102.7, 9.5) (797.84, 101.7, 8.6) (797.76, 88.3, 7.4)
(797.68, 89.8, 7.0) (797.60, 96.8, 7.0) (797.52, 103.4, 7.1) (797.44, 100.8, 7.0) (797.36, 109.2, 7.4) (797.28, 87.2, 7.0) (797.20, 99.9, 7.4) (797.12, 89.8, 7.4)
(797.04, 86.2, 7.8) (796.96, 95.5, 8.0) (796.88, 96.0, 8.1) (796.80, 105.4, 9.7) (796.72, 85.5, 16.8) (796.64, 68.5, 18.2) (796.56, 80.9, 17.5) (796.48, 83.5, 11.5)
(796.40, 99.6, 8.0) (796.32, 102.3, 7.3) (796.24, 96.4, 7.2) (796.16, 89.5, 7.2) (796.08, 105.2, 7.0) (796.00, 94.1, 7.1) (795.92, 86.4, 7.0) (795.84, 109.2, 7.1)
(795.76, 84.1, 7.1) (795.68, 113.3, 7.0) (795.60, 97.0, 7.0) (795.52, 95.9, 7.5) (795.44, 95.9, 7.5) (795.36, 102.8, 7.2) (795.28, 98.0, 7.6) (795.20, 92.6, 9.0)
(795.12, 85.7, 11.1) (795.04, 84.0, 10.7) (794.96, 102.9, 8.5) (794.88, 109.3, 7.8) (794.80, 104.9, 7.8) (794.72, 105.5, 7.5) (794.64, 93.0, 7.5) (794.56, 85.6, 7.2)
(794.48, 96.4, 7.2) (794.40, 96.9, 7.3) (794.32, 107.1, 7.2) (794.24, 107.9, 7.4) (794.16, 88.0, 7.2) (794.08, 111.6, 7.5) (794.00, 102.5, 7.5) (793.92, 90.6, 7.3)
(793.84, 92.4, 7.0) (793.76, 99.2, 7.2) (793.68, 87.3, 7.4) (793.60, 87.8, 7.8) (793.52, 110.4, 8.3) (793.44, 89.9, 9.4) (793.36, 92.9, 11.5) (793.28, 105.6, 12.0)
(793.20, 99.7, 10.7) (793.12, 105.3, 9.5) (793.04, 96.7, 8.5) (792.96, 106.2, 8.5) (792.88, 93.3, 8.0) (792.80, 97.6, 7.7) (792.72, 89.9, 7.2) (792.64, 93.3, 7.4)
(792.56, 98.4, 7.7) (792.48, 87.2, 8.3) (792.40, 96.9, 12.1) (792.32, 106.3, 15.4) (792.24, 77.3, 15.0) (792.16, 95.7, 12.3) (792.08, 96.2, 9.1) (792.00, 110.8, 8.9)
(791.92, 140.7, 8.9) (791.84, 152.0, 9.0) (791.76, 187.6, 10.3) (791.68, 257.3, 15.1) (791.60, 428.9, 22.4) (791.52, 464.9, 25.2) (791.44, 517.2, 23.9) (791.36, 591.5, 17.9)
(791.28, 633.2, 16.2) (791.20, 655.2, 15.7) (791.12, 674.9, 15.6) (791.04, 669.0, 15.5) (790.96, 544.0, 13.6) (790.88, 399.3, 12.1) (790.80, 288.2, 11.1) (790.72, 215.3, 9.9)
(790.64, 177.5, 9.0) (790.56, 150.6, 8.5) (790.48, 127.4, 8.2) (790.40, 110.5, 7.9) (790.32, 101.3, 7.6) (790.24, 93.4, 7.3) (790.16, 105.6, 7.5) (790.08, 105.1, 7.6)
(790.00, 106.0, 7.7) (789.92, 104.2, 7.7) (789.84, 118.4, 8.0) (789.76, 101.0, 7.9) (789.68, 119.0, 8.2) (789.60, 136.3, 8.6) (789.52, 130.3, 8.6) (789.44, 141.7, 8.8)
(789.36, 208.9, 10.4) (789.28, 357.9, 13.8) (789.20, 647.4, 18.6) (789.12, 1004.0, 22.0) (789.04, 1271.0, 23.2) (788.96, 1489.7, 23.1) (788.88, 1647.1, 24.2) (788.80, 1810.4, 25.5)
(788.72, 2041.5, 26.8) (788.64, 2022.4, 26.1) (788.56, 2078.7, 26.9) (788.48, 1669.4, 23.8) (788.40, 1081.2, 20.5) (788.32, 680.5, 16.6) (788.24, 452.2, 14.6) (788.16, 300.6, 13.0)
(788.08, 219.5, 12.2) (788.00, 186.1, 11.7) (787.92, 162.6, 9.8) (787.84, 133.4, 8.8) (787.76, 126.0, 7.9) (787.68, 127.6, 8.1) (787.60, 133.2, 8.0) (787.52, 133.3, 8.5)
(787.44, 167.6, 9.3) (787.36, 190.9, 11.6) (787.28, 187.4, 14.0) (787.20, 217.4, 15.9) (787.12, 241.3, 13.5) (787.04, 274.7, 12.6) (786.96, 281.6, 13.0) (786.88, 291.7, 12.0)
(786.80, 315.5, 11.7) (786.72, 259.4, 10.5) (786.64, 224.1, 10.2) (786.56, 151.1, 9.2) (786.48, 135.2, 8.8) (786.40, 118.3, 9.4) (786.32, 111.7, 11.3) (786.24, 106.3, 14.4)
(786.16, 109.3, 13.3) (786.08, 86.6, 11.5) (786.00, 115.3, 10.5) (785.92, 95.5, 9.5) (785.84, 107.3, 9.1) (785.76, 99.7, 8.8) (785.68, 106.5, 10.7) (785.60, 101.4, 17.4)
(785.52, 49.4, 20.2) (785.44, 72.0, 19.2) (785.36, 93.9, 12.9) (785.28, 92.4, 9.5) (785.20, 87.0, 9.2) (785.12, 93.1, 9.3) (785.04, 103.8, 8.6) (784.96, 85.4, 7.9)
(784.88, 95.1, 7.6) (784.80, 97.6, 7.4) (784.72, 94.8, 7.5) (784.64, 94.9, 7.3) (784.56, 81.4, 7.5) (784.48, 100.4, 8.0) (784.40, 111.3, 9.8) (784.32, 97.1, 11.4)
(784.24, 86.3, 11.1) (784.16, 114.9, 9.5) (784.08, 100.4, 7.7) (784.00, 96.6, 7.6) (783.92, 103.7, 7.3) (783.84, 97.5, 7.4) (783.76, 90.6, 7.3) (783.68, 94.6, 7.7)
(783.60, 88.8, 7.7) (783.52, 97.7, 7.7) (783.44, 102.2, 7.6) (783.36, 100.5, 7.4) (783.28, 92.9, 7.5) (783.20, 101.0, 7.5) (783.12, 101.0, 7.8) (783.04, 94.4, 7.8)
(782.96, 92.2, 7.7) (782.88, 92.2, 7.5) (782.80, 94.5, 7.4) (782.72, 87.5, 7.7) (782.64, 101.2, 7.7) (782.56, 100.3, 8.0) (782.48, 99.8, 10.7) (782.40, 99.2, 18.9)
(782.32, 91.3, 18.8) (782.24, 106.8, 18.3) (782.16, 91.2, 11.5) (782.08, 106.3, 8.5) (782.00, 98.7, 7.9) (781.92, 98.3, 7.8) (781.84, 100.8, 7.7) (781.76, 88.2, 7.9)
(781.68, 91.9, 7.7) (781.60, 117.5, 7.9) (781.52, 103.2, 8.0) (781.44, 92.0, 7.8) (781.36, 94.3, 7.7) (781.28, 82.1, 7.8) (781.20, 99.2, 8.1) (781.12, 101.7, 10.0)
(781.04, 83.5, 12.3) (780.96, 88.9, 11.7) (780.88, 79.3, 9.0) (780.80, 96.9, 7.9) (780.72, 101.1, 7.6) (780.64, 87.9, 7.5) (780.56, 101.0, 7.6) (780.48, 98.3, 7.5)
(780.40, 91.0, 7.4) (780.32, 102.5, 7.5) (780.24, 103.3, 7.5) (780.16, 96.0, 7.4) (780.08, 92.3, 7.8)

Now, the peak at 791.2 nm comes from [N II]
